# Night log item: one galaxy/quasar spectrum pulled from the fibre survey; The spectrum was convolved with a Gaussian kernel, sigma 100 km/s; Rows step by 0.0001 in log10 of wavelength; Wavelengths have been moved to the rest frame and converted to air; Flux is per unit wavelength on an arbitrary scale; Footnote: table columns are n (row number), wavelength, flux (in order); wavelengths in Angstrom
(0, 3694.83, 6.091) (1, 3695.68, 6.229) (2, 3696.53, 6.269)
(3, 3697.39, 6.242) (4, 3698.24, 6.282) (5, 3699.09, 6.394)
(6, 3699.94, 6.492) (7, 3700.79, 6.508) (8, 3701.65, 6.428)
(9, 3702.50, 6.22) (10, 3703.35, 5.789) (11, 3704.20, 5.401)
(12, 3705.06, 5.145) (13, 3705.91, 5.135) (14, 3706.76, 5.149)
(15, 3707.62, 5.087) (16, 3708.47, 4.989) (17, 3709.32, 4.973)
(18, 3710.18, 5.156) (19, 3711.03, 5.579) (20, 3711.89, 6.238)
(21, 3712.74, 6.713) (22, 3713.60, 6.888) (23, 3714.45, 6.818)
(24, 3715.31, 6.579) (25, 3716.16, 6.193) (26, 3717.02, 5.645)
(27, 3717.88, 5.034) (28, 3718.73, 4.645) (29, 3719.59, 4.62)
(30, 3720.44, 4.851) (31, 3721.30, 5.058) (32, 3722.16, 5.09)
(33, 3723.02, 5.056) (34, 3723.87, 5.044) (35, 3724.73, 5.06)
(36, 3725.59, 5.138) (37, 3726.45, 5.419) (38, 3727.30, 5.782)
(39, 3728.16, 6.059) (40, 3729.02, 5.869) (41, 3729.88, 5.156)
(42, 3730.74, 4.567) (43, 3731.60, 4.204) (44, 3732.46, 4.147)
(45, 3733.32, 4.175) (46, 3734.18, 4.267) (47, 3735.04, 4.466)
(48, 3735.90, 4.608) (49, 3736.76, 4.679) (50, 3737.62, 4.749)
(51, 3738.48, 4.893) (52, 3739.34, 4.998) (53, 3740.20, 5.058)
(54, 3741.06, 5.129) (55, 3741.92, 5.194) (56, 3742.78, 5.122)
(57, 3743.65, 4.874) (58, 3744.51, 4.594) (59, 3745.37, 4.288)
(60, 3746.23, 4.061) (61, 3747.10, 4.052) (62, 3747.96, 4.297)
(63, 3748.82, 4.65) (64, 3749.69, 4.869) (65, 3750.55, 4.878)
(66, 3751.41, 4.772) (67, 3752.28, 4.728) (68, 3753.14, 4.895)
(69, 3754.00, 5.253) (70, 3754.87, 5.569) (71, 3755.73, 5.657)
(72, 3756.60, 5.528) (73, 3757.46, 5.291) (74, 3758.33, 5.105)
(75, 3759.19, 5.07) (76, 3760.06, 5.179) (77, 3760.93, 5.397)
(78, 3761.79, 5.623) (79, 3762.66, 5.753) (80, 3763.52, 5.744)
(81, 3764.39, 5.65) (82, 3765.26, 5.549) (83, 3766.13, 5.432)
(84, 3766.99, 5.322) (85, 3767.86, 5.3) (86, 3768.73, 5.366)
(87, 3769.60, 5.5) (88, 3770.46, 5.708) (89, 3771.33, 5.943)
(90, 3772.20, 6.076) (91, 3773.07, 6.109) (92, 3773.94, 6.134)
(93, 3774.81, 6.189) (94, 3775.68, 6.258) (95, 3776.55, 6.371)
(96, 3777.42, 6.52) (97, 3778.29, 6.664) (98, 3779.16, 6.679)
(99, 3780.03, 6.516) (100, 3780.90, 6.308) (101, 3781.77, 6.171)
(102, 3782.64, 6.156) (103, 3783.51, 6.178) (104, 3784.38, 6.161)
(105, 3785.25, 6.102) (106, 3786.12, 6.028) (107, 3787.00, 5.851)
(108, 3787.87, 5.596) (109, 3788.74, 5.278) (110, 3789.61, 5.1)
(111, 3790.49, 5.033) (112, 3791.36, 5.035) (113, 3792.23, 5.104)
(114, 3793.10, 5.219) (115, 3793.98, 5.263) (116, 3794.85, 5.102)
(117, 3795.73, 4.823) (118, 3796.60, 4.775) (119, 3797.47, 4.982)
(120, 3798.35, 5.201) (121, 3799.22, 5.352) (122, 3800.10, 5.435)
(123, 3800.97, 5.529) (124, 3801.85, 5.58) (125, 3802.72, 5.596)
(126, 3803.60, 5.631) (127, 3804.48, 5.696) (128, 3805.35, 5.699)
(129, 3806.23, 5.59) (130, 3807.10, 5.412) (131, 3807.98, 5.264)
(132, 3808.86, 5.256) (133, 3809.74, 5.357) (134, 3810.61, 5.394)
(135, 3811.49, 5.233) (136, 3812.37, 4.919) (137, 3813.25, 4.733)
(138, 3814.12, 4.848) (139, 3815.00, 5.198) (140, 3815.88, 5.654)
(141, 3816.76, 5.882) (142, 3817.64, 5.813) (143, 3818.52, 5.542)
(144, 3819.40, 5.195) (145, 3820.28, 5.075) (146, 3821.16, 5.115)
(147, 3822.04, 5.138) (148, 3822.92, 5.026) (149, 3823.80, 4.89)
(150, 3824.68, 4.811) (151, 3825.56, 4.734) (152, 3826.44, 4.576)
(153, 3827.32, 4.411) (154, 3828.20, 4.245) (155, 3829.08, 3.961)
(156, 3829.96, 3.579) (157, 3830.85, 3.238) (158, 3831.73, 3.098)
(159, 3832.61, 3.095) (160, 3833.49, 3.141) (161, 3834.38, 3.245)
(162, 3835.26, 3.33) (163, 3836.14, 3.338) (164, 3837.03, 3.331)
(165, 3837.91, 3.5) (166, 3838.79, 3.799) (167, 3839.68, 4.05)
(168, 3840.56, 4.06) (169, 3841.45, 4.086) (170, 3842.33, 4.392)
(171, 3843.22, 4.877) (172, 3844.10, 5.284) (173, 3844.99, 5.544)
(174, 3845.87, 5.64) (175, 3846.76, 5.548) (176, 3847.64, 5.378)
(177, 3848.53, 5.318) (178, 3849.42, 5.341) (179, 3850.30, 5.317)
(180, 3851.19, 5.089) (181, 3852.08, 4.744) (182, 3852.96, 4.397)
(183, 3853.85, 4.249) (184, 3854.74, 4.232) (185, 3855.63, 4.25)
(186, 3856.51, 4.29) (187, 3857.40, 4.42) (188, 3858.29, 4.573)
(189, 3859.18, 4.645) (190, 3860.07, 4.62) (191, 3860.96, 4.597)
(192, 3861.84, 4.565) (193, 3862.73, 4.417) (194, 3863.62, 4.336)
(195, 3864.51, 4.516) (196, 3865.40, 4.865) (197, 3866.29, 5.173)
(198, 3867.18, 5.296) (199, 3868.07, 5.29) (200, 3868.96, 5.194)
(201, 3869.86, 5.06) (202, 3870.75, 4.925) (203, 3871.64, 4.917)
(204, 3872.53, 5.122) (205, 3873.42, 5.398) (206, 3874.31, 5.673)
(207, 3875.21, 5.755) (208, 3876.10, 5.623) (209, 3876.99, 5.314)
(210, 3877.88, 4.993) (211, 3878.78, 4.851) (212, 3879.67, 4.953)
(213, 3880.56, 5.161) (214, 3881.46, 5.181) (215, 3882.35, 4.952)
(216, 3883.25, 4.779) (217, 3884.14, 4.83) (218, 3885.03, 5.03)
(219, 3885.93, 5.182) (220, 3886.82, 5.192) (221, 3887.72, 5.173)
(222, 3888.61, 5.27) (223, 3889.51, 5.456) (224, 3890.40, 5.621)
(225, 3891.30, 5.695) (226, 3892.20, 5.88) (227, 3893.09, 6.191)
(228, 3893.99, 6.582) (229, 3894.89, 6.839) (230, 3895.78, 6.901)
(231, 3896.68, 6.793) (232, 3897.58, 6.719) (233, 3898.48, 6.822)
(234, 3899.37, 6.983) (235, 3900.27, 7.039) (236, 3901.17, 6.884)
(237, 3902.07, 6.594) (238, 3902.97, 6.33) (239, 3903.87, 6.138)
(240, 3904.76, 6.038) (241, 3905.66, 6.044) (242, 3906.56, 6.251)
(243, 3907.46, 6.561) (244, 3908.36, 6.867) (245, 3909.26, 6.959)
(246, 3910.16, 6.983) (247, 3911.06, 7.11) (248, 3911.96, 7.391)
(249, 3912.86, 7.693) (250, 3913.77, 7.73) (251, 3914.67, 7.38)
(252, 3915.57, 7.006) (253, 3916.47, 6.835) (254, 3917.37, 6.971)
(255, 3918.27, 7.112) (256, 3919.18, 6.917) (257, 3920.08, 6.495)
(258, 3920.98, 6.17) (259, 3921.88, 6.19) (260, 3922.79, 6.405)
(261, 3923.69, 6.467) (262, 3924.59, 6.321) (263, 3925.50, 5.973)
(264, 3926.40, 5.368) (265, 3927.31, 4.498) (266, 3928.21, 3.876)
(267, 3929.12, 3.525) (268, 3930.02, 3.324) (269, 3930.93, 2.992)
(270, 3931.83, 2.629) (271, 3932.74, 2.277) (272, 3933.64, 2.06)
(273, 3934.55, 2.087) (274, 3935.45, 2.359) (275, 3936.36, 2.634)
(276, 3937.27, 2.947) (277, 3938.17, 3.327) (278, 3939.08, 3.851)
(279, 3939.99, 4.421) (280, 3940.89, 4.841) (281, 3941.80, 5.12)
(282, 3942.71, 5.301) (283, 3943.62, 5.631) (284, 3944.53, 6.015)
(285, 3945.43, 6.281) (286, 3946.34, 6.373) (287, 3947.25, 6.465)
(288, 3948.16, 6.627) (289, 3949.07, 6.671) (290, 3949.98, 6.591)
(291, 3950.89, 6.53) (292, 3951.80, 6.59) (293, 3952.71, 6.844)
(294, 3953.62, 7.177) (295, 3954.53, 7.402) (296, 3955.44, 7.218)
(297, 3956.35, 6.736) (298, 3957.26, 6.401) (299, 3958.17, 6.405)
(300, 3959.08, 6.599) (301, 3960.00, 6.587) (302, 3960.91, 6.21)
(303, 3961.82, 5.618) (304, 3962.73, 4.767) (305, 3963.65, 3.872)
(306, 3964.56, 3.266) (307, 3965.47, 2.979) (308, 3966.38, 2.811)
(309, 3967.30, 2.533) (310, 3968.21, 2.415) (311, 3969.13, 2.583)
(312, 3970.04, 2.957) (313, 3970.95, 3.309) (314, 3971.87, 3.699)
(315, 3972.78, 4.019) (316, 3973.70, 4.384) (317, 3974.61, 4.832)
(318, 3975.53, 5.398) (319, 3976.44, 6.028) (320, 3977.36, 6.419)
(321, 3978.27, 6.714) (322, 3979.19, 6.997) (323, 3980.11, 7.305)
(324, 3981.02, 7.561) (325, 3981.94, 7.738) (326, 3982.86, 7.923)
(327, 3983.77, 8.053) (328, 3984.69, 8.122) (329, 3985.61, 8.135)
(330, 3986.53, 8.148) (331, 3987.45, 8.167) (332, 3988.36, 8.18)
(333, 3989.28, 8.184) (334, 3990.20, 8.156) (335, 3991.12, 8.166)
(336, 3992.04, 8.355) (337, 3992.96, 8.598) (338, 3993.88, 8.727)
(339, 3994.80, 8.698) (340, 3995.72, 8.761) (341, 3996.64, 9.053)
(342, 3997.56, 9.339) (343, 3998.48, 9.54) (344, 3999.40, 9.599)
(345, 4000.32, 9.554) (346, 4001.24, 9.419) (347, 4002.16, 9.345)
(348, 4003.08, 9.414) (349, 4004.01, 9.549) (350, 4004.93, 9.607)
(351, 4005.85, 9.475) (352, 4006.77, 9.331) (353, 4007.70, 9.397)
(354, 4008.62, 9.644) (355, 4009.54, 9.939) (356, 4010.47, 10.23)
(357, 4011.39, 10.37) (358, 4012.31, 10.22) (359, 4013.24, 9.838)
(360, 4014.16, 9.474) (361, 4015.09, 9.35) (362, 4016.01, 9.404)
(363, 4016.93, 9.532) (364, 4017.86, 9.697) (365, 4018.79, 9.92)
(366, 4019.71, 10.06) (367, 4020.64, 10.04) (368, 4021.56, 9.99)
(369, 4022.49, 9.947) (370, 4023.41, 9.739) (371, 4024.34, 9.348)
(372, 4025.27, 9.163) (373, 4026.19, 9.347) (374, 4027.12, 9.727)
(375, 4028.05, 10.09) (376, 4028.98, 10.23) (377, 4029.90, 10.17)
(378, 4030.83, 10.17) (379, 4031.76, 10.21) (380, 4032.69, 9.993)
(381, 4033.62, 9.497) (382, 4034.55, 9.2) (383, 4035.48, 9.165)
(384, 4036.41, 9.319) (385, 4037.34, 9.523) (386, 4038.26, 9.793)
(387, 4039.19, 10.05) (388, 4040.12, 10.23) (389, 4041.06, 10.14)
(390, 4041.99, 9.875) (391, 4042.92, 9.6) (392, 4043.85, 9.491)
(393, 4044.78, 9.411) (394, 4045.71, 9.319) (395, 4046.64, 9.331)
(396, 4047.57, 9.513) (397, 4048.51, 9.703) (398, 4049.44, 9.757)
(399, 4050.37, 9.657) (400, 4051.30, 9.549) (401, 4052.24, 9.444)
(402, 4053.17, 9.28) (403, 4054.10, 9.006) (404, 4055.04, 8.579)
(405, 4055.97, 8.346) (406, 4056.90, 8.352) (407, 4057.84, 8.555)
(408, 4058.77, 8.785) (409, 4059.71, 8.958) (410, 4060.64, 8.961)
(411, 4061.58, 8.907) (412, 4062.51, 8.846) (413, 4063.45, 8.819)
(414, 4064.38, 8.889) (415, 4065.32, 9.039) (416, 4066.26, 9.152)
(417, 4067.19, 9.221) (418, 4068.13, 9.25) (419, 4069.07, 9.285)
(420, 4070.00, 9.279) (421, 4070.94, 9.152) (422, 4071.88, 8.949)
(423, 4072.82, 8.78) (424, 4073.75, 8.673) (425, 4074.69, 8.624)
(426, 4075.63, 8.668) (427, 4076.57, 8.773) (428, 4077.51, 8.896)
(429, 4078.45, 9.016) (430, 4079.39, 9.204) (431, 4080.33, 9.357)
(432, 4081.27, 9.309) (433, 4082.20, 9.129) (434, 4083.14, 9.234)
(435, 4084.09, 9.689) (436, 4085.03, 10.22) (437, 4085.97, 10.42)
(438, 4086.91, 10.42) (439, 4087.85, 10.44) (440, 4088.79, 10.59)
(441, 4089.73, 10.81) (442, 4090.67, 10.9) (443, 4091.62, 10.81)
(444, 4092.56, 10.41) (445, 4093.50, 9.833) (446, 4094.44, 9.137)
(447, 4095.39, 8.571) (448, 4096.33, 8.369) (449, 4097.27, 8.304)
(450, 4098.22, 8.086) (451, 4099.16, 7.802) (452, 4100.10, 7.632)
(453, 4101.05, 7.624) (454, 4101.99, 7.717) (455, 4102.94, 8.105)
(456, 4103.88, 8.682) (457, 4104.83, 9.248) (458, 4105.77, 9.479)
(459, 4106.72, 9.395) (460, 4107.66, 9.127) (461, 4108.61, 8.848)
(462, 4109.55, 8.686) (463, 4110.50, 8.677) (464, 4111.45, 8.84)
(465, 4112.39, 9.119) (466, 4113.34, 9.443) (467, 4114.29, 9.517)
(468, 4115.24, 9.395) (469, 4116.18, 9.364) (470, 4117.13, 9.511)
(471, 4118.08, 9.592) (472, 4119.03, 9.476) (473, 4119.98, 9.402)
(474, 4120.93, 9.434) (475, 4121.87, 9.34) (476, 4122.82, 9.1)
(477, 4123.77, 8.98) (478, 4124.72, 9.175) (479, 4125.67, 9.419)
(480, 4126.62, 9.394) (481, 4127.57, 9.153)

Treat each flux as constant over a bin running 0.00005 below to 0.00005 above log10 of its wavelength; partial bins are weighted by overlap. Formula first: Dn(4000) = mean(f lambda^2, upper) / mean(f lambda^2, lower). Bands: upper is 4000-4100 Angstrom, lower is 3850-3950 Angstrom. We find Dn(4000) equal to 1.89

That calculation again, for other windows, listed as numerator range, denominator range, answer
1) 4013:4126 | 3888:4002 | 1.62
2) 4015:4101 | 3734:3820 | 2.02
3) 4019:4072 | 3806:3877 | 2.21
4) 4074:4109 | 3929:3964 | 1.93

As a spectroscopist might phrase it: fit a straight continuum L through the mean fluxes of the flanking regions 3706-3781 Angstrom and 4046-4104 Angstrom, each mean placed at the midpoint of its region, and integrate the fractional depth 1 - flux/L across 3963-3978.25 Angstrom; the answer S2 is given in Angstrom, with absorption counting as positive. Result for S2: 7.7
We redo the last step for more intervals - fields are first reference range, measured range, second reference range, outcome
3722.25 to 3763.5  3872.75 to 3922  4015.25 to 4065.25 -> 7.8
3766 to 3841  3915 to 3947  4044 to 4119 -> 9.6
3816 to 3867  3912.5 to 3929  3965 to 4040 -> 0.1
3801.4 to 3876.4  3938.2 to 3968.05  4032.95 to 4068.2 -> 6.7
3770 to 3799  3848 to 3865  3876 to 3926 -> 4.0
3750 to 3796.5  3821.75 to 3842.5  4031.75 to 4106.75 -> 7.8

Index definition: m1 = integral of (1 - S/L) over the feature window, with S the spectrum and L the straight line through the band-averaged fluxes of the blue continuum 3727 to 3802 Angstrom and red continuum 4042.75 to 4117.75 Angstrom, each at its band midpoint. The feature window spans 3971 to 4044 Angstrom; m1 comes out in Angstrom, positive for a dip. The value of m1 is -4.6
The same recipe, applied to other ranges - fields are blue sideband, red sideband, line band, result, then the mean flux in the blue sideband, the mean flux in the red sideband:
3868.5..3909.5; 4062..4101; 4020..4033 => -2.53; 5.79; 9.25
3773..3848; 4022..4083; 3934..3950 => 5.65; 5.11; 9.32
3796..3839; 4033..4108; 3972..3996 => 1.27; 4.77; 9.23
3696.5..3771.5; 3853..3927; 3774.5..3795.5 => -1.59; 5.29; 5.77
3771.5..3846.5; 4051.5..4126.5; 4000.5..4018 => -3.60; 5.12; 9.14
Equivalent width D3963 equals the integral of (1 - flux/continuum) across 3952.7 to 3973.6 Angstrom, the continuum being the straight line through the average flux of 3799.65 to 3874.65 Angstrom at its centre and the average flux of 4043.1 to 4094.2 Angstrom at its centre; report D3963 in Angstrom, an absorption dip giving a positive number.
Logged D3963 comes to 6.9 Angstrom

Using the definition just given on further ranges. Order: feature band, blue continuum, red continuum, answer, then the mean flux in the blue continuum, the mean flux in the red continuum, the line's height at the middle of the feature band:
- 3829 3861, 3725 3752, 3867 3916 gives 7.47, 4.81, 5.98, 5.62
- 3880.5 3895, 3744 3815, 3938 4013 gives 1.86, 5.44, 6.91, 6.25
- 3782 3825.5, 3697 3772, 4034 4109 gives 5.20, 5.29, 9.23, 6.1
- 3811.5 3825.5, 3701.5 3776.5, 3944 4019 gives 1.79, 5.28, 7.3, 5.94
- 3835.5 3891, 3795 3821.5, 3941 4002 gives 8.56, 5.32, 6.54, 5.73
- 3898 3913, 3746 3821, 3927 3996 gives -3.14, 5.47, 5.61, 5.56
